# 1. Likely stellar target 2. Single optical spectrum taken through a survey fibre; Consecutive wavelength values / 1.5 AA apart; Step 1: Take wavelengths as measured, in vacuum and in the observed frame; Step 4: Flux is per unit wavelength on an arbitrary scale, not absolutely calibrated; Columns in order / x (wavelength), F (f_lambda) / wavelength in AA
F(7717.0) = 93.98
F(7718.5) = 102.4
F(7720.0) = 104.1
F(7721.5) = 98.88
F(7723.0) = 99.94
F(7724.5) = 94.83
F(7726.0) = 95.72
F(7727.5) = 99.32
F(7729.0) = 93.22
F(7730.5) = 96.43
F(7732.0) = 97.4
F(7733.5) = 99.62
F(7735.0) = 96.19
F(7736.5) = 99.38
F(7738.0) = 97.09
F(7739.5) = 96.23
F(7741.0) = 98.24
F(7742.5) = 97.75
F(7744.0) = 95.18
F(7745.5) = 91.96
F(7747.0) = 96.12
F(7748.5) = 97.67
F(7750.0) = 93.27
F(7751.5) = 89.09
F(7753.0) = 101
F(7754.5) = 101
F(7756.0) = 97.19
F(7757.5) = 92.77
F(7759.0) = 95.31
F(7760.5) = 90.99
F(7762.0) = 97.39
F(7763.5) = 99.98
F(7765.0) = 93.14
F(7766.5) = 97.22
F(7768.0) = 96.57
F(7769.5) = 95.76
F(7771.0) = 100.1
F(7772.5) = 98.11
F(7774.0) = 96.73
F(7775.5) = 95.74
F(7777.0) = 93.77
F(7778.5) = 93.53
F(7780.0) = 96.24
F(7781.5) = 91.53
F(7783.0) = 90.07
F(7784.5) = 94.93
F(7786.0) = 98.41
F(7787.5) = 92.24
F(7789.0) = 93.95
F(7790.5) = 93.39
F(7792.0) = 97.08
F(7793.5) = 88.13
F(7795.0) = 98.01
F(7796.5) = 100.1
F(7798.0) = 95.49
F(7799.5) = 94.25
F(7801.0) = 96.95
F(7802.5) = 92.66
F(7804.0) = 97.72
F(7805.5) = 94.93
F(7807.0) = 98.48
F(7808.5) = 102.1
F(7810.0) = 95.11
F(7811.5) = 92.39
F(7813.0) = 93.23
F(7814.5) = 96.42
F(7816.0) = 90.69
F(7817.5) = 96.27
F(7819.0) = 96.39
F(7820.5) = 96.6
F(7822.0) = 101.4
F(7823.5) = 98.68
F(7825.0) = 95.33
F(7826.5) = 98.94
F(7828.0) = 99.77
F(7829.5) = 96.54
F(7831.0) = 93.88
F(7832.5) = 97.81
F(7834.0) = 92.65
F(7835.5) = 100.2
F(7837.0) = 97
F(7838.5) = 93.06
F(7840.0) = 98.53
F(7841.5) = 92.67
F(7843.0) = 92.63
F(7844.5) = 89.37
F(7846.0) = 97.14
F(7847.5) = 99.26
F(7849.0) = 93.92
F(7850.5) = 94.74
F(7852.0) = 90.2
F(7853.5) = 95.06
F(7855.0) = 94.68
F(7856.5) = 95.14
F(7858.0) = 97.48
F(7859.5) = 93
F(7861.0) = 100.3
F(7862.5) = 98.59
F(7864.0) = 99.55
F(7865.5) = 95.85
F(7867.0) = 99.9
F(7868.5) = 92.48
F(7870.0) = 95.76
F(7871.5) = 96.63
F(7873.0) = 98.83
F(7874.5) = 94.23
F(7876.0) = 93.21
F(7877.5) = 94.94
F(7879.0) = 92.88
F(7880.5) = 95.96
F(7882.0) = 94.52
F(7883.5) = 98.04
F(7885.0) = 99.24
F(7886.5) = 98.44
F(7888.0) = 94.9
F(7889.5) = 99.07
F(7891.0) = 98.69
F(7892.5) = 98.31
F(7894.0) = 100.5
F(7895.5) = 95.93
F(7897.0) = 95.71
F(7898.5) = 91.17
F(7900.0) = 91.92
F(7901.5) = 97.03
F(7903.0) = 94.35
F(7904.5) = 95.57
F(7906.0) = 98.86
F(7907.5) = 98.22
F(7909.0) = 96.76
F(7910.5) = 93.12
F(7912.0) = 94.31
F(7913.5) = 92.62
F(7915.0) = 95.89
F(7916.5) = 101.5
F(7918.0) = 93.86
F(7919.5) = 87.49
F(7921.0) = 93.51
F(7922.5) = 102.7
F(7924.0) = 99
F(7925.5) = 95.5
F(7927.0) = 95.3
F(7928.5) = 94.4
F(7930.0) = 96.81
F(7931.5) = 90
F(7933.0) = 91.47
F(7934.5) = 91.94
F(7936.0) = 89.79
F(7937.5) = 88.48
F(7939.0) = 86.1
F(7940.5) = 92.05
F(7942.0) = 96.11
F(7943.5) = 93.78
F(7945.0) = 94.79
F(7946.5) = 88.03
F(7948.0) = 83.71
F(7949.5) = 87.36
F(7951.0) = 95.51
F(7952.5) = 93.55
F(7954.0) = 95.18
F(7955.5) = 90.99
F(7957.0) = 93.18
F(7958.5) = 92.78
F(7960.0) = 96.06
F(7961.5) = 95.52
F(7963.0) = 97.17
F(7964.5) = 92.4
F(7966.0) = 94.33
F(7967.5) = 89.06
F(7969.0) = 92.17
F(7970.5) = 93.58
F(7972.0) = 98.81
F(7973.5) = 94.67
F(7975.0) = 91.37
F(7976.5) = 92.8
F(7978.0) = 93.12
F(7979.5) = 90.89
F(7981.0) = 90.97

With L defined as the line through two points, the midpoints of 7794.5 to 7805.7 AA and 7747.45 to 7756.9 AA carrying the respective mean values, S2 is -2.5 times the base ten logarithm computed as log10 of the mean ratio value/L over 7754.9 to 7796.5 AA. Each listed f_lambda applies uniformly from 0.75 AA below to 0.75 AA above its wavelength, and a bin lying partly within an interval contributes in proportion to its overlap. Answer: 0.01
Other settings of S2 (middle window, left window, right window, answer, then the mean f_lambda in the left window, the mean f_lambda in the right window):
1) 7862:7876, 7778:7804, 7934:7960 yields -0.041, 94.6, 91.5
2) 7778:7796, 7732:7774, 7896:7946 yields 0.023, 96.5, 94.2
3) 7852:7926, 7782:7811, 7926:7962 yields -0.031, 95.4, 92.2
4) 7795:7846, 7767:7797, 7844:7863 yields -0.009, 95.2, 95.3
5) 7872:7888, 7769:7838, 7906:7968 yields -0.017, 95.9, 93.5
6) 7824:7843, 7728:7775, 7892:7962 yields -0.011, 96.4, 94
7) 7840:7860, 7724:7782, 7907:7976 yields 0.004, 96.1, 93.5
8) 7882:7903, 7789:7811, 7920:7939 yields -0.027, 95.9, 93.7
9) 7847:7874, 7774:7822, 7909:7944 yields -0.019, 95.2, 93.8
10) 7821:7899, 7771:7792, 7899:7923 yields -0.012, 94.8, 95.4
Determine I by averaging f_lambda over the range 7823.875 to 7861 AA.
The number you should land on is 95.5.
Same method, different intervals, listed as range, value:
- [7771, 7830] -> 95.8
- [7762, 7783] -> 95.9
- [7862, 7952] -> 94.8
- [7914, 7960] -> 93.1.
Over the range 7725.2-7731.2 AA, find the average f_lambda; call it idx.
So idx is 96.2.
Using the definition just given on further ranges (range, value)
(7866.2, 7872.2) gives 96.2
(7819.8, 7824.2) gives 98.9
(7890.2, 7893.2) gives 98.5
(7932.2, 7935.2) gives 91.7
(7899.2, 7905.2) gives 94.7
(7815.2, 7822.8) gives 96.3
